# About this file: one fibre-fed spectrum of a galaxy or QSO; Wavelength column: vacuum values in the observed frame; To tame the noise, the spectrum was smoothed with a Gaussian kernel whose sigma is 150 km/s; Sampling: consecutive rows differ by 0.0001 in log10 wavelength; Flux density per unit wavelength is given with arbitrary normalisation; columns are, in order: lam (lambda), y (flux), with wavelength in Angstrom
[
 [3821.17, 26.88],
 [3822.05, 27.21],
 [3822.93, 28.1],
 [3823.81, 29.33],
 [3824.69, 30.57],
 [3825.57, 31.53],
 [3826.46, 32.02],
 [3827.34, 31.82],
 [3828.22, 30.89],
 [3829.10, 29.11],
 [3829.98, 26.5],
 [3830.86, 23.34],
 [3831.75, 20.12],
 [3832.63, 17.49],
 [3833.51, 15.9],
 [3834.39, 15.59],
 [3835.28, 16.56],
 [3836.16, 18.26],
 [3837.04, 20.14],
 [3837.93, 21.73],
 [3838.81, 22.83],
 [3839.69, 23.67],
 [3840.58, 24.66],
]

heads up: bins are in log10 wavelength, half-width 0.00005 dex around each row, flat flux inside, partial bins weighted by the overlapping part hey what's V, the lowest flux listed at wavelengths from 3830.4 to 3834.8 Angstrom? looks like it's 15.59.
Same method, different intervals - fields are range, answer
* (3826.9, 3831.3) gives 23.34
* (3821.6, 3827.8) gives 27.21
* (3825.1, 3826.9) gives 31.53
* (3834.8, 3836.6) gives 16.56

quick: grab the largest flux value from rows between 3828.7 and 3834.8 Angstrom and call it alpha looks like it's 29.11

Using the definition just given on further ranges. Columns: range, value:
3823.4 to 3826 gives 31.53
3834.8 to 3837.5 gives 20.14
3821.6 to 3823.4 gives 28.1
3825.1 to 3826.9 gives 32.02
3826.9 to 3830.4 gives 31.82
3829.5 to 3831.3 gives 26.5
